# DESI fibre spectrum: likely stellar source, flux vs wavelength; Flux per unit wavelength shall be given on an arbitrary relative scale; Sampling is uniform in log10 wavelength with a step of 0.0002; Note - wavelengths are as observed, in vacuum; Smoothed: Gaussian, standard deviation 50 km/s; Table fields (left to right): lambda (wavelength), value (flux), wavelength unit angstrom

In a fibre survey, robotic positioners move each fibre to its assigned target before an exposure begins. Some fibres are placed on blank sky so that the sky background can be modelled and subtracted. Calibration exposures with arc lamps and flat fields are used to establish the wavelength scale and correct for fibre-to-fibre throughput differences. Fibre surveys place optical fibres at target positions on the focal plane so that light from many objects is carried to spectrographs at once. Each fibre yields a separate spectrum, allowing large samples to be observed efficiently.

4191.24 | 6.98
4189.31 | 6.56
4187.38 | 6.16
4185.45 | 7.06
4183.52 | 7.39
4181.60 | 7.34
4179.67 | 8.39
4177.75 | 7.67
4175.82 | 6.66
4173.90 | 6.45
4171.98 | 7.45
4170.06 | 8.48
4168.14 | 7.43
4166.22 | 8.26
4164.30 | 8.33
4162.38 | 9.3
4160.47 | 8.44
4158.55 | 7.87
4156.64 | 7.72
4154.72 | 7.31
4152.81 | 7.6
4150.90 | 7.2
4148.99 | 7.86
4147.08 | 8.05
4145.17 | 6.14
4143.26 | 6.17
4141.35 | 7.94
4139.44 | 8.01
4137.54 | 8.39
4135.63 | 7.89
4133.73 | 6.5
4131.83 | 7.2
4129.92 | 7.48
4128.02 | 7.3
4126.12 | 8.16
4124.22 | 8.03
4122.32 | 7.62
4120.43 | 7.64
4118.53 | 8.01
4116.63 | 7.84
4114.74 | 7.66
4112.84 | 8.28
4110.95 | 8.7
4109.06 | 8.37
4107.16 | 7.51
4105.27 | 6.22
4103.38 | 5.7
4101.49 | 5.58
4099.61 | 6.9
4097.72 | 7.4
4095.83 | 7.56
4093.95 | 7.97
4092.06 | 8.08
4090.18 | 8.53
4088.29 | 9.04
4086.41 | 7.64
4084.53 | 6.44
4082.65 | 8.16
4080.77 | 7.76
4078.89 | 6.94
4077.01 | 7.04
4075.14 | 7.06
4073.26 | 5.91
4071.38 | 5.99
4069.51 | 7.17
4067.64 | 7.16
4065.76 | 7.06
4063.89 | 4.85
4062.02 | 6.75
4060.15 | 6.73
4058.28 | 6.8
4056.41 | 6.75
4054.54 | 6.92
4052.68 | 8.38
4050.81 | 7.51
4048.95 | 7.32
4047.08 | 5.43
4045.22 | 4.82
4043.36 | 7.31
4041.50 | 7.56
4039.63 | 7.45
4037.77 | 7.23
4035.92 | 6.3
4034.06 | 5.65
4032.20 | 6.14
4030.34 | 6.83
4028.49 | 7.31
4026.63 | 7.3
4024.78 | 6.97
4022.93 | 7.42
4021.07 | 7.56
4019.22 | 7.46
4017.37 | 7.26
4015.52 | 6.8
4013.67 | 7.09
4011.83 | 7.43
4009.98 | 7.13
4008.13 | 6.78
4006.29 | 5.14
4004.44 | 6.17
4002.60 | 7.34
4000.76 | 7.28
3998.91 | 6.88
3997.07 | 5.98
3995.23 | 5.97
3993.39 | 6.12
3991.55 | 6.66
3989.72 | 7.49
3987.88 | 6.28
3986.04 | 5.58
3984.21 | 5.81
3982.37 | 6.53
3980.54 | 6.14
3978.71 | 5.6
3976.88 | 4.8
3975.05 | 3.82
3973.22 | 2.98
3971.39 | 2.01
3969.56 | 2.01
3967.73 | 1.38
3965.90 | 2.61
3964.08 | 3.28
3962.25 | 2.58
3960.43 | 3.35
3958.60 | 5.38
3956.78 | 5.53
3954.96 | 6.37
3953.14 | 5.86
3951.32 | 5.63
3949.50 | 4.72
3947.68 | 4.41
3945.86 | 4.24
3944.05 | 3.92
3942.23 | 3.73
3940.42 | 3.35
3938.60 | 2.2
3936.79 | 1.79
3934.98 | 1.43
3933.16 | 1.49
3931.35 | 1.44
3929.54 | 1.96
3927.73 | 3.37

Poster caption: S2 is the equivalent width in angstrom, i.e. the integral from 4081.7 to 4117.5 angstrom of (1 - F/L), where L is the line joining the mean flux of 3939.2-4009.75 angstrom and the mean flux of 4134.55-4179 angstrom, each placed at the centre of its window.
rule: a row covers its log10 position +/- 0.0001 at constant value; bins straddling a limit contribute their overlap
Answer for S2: -3.76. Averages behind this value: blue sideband 5.01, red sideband 7.68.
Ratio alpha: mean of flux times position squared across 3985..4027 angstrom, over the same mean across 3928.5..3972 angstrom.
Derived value 2.07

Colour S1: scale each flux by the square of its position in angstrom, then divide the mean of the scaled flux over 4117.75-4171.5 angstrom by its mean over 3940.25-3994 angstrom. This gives 1.82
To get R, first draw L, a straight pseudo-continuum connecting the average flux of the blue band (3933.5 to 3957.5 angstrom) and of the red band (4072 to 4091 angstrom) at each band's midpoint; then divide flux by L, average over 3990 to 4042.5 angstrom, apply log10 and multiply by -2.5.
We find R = -0.18 mag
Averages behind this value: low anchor 4.02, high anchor 7.42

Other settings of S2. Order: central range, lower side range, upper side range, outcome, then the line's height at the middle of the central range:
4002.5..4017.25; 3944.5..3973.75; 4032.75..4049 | -3.2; 5.52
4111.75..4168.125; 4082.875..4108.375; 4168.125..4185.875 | -2.6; 7.38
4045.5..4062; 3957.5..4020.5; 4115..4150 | -1.2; 6.41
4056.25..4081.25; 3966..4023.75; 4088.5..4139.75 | 0.9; 6.93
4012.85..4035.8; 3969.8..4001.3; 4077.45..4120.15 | -2.7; 6.23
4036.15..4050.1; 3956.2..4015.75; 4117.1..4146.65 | -1.2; 6.18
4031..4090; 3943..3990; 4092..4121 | -3.9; 6.48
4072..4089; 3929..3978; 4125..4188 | -3.5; 6.02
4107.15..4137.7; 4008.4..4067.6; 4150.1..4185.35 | -1.5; 7.43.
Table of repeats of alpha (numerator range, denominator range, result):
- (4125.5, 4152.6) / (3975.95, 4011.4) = 1.27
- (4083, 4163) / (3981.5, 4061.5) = 1.18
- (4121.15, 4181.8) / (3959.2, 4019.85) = 1.52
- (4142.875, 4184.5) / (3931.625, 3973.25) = 2.44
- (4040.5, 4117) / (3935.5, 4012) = 1.52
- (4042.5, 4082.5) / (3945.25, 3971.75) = 1.79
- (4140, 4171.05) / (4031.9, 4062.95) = 1.21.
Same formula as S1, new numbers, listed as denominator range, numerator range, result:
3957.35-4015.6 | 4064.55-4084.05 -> 1.37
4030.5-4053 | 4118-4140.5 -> 1.19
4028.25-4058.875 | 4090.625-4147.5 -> 1.14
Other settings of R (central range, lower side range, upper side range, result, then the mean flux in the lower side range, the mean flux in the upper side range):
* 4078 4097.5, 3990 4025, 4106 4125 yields -0.02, 6.82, 7.95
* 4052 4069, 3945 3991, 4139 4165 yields -0.11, 4.59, 7.7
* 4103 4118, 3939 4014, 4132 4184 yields -0.09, 5.13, 7.64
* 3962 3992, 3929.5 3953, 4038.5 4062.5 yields 0.02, 3.23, 6.91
